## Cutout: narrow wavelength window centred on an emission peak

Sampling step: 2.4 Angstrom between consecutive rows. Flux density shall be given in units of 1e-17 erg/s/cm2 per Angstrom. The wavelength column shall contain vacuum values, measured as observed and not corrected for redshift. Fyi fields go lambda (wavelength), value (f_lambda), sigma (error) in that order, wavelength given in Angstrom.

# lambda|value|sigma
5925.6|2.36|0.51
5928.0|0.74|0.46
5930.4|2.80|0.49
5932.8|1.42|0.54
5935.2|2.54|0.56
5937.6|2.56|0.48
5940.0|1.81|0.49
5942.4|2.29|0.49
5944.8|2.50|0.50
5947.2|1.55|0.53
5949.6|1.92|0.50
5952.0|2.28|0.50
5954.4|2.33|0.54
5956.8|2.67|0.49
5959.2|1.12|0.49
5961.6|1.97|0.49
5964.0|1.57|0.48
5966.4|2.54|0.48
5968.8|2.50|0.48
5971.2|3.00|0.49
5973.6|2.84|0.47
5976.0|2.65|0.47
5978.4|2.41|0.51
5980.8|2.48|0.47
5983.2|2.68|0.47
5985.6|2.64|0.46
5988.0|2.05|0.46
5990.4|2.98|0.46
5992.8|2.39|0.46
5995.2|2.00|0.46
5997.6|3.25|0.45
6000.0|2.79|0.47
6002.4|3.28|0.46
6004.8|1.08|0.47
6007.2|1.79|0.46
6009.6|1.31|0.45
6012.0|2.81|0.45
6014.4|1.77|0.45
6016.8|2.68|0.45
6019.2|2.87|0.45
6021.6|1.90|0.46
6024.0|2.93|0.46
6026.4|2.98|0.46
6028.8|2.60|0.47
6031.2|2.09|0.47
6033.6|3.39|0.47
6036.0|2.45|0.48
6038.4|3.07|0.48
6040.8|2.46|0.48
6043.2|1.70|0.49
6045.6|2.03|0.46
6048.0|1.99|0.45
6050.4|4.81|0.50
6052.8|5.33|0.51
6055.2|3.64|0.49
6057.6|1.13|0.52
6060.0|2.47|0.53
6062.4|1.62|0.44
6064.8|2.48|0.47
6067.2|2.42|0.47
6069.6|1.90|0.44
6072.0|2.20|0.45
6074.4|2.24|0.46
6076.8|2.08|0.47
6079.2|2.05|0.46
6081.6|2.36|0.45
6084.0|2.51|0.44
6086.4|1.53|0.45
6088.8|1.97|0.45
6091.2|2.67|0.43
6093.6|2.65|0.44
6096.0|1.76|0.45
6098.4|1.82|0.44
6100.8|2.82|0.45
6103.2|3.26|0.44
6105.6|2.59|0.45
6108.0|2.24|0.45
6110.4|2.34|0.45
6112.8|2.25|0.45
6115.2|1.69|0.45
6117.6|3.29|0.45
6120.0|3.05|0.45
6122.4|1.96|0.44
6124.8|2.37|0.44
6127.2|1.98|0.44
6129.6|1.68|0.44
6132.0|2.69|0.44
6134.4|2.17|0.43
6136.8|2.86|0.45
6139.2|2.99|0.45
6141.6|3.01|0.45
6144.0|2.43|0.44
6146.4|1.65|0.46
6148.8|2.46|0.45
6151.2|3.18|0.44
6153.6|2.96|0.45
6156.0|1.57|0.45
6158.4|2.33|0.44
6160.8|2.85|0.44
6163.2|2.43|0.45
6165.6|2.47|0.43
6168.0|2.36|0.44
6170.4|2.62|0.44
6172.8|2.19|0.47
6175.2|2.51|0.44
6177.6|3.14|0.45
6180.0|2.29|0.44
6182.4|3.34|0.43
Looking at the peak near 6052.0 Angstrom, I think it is H-beta 4861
